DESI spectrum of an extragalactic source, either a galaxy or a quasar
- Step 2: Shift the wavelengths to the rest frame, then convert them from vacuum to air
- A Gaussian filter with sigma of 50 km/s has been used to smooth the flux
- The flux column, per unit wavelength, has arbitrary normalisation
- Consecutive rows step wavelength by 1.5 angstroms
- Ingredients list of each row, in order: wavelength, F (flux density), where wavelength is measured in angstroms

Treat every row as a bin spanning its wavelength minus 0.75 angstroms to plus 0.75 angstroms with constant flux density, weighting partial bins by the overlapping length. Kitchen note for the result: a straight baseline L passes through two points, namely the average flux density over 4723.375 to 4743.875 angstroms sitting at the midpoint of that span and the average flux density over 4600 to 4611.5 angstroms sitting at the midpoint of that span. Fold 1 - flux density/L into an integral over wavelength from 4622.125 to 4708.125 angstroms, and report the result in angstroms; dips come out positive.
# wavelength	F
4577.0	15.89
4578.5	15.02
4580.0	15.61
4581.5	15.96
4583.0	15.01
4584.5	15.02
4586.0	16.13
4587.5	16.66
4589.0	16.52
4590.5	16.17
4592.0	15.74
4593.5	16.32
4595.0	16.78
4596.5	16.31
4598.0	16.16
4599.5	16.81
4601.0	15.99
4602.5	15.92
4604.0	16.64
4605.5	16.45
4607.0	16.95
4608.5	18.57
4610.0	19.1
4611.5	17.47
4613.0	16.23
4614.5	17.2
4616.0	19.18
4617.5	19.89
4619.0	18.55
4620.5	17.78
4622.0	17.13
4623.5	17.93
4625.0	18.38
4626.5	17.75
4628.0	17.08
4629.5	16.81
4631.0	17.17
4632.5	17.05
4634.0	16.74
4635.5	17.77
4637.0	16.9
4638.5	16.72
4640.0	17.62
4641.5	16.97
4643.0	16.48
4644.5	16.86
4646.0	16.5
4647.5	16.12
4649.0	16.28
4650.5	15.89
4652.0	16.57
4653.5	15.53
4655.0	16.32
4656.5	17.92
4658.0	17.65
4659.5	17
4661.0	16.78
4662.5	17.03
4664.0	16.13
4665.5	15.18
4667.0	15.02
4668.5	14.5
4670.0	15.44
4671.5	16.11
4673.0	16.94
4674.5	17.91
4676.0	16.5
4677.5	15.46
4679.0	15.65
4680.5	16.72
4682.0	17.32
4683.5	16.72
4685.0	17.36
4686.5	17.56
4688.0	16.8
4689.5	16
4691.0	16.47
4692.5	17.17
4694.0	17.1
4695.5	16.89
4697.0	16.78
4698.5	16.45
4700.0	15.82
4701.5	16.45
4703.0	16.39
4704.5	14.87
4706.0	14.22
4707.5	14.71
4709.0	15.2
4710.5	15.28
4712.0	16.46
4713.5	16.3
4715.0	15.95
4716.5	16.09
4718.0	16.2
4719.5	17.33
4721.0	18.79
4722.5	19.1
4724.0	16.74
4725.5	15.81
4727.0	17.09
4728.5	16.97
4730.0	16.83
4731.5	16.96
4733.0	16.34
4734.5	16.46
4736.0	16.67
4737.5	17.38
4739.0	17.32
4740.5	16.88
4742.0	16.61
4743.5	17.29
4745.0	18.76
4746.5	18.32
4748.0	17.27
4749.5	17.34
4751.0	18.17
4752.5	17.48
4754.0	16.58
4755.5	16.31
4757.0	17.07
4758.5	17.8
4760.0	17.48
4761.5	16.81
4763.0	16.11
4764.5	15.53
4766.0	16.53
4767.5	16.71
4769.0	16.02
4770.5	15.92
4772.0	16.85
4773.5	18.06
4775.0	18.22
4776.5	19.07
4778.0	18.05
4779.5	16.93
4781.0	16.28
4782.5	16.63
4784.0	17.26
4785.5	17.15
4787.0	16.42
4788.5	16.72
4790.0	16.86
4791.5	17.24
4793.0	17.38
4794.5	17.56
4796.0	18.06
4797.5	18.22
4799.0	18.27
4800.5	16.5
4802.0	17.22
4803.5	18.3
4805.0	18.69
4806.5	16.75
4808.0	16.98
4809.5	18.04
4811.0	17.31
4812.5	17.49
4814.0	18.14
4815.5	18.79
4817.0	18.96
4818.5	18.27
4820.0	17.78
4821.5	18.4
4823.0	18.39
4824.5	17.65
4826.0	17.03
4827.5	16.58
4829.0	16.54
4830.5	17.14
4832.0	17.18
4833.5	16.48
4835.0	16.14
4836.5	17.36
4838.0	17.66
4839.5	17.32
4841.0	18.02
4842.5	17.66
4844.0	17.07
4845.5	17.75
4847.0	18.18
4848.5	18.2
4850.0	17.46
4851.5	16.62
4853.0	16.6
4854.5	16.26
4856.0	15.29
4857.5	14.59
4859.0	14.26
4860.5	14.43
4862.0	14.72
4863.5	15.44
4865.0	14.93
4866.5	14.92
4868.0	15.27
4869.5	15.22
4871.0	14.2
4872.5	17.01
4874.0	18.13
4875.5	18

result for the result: 2.0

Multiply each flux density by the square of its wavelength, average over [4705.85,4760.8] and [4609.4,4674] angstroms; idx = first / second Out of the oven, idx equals 1.0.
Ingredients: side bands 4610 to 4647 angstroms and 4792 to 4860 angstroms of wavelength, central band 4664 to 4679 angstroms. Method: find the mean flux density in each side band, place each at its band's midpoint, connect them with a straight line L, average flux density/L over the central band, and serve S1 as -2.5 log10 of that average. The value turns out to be 0.100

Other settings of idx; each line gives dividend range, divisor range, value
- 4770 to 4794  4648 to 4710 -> 1.10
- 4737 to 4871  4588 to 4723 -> 1.09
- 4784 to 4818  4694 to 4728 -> 1.12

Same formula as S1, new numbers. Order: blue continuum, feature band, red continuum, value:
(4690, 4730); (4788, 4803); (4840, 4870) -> -0.08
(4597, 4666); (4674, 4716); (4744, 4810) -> 0.06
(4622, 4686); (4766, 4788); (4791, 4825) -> 0.03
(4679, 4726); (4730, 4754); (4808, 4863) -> -0.04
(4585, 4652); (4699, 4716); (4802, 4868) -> 0.09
